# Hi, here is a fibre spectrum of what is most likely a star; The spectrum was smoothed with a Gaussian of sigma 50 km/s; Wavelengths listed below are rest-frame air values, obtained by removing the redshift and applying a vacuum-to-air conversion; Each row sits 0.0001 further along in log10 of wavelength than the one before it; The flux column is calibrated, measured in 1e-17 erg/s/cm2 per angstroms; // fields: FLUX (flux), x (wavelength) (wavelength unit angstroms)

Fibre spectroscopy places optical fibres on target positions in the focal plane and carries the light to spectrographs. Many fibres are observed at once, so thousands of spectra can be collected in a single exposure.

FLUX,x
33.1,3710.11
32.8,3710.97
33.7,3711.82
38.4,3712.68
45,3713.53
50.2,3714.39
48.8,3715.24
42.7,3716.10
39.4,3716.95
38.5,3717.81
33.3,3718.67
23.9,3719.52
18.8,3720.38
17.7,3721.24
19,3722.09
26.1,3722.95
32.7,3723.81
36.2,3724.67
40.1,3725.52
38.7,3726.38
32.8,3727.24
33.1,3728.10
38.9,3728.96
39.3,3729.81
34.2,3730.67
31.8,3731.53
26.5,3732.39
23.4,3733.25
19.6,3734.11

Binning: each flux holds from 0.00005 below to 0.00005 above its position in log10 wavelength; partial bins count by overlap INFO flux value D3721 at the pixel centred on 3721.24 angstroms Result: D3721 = 17.7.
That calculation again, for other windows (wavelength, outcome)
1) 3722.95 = 26.1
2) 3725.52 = 40.1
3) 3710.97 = 32.8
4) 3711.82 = 33.7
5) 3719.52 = 23.9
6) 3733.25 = 23.4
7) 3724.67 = 36.2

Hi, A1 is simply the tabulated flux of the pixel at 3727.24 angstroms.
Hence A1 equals 32.8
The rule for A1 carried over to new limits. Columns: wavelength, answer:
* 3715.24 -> 48.8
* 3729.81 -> 39.3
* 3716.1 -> 42.7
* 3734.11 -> 19.6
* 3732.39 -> 26.5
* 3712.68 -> 38.4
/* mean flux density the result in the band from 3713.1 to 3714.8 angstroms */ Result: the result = 47.5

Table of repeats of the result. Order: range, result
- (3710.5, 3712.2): 33.2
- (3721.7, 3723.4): 22.7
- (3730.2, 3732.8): 31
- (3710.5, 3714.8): 39.9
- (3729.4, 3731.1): 36.7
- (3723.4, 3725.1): 34.6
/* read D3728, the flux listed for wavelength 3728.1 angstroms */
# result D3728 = 33.1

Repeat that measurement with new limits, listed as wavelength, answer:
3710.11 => 33.1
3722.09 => 19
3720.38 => 18.8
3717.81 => 38.5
